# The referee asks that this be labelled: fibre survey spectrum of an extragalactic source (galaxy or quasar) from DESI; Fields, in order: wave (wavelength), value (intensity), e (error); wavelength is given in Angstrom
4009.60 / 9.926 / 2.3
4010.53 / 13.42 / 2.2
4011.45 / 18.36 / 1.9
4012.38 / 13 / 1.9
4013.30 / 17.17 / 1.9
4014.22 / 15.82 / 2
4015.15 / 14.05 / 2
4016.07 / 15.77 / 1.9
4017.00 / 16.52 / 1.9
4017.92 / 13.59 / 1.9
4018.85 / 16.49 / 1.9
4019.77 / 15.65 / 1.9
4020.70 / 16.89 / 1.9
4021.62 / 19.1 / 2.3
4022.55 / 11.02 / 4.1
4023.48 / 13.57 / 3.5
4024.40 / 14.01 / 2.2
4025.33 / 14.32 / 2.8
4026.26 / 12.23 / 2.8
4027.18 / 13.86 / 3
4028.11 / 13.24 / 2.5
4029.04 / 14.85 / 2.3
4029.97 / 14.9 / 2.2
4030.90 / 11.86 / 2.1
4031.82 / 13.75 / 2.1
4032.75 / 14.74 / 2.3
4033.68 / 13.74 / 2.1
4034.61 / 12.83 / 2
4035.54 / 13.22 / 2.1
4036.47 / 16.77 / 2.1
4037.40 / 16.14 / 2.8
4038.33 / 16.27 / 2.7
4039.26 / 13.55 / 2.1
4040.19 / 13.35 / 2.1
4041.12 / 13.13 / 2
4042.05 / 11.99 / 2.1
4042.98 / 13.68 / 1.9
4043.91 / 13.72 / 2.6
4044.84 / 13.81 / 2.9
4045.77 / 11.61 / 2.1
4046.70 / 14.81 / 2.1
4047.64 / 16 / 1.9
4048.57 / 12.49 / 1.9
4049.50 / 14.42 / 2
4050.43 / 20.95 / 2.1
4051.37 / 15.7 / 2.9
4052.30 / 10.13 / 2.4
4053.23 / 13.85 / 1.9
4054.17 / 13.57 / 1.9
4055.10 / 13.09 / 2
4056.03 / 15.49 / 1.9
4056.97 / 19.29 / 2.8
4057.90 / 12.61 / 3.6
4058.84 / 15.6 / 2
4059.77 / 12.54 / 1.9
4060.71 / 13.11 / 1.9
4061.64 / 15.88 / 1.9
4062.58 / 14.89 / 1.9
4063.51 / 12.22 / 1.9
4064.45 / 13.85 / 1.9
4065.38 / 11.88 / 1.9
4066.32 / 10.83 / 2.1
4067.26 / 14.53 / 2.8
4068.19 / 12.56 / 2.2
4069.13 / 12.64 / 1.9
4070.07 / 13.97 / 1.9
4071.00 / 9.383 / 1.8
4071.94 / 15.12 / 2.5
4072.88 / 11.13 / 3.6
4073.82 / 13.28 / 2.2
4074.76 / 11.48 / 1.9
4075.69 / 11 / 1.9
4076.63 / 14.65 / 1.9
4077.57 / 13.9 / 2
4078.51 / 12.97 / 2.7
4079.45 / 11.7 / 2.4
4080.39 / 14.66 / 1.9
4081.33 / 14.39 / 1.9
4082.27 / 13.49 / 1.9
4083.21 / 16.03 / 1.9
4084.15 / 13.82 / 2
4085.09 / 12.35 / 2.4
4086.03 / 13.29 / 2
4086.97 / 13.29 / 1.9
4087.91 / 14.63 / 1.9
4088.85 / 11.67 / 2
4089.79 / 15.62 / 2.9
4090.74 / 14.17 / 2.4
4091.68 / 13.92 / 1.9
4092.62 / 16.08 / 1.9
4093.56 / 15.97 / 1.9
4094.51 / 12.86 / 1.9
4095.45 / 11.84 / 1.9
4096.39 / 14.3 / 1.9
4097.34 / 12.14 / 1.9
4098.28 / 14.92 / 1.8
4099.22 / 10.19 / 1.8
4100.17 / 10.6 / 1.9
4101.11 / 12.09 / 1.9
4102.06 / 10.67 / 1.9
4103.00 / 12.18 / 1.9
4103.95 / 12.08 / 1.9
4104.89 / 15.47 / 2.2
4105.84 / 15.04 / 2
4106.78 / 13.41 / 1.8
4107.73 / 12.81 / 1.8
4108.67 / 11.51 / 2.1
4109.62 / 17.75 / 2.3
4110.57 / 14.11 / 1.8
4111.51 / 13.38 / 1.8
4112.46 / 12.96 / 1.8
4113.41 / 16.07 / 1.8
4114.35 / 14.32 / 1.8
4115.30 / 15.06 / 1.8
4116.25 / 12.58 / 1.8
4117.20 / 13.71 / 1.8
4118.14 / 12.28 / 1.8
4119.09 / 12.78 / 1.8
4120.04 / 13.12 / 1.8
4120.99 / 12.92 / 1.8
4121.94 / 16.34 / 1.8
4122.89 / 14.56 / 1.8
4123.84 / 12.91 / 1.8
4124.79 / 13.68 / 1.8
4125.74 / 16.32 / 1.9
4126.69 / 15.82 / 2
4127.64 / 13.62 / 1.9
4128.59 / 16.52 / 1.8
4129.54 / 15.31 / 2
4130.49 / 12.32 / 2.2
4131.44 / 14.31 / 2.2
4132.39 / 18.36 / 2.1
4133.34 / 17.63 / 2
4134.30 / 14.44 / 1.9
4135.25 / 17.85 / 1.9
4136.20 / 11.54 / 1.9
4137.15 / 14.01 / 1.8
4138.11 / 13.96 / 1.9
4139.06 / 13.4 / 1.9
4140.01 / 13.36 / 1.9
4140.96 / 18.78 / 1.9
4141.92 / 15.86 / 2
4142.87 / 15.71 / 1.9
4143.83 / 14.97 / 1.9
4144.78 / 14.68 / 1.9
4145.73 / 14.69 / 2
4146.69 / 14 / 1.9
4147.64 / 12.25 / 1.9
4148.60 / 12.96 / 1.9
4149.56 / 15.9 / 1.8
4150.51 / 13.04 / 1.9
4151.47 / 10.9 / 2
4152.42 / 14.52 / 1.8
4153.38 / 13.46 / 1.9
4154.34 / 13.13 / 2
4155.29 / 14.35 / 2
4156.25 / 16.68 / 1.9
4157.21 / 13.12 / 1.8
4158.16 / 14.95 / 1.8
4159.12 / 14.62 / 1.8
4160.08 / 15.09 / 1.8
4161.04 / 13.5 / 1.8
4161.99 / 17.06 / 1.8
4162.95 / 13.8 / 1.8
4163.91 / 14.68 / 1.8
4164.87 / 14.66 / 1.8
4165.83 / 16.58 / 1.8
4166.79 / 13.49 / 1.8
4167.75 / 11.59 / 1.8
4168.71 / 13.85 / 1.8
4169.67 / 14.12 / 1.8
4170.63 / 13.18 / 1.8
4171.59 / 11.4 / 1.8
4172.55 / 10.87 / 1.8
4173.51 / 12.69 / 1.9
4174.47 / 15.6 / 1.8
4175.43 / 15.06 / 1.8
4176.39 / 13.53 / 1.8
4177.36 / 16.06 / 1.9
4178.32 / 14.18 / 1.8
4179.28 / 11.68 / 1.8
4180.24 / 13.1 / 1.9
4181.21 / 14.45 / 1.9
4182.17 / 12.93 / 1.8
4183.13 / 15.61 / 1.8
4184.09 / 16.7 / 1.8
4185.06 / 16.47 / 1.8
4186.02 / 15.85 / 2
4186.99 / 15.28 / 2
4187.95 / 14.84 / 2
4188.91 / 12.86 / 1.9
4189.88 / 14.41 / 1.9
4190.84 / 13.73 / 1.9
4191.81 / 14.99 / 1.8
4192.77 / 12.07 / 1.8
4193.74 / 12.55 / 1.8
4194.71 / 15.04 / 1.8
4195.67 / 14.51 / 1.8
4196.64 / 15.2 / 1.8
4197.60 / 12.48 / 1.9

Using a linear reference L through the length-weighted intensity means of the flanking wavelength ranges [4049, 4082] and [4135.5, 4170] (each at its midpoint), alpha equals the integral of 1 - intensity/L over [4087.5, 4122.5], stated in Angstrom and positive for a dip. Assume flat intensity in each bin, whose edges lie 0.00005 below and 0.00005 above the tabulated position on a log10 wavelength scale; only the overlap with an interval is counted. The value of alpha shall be 0.9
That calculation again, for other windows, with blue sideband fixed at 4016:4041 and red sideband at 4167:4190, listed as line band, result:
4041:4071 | 1.2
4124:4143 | -1.3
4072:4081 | 0.9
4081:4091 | 0.3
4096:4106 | 1.1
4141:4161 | -0.3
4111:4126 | 0.3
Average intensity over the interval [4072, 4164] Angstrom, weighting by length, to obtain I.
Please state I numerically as 14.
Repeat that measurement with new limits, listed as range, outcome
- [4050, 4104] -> 13.5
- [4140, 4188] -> 14.3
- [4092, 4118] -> 13.5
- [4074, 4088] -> 13.4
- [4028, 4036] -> 13.7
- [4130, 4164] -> 14.6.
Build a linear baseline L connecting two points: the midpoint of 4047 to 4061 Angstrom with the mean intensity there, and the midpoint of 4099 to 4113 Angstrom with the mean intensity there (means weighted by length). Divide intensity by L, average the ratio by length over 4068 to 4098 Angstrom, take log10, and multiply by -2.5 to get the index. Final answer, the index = 0.024 mag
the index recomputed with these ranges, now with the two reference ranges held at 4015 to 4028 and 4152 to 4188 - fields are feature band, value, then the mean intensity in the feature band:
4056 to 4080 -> 0.10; 13.3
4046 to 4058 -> -0.01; 14.8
